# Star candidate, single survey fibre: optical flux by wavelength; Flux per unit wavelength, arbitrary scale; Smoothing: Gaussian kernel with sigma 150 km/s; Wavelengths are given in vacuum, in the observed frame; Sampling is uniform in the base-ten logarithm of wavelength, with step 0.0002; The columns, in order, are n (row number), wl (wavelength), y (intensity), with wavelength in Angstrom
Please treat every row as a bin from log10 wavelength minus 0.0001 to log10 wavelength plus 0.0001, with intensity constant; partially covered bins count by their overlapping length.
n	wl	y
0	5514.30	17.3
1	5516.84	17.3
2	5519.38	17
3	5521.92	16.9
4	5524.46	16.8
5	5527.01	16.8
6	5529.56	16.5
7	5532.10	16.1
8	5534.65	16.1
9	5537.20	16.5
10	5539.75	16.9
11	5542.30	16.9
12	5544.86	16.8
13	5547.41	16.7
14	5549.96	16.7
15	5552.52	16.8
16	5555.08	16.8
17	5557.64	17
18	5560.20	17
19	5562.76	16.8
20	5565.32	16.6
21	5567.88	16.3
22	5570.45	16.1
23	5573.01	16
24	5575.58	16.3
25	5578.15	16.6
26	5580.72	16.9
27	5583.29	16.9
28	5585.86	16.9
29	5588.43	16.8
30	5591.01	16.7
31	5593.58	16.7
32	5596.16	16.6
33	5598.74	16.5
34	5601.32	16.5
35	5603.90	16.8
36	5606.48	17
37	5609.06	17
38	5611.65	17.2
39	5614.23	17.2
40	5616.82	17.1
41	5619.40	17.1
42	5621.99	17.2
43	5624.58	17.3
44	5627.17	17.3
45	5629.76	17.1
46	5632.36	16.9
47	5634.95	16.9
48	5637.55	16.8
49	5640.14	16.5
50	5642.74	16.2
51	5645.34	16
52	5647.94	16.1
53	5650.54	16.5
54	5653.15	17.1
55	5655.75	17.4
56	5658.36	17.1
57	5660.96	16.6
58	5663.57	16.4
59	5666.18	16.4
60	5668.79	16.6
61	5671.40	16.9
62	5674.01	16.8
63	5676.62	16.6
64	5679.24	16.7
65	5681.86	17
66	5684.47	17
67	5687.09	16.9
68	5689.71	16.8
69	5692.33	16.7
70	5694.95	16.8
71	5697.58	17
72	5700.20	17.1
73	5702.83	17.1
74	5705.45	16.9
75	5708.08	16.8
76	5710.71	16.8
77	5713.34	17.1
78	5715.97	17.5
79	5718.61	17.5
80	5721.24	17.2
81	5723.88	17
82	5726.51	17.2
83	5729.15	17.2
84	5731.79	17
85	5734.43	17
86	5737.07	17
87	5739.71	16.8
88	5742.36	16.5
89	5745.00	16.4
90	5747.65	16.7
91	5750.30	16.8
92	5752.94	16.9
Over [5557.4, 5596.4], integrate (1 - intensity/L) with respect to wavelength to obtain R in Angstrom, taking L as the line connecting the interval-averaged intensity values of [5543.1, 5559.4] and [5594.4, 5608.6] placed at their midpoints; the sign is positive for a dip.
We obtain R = 0.3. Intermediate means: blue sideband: 16.8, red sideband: 16.7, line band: 16.6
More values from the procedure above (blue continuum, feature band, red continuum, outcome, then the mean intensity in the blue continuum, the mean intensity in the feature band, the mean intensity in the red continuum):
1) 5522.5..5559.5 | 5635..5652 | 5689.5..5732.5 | 0.5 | 16.7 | 16.4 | 17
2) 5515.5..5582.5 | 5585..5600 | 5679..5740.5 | 0.1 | 16.7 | 16.7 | 17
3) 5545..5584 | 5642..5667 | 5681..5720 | 0.4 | 16.6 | 16.6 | 17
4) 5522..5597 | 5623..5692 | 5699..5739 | 0.6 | 16.6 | 16.8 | 17.1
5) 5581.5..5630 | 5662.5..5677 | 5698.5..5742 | 0.3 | 16.9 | 16.6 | 17.1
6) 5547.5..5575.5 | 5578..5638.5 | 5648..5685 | -0.9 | 16.6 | 16.9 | 16.8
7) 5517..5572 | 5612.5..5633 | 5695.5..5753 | -0.4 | 16.7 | 17.2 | 17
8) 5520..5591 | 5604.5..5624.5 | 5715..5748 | -0.4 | 16.7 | 17.1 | 17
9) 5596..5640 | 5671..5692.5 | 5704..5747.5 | 0.2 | 17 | 16.8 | 17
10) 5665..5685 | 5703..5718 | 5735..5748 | -0.3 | 16.7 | 17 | 16.7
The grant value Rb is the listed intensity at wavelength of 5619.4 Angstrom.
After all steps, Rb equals 17.1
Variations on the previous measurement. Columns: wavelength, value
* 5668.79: 16.6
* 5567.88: 16.3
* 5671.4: 16.9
